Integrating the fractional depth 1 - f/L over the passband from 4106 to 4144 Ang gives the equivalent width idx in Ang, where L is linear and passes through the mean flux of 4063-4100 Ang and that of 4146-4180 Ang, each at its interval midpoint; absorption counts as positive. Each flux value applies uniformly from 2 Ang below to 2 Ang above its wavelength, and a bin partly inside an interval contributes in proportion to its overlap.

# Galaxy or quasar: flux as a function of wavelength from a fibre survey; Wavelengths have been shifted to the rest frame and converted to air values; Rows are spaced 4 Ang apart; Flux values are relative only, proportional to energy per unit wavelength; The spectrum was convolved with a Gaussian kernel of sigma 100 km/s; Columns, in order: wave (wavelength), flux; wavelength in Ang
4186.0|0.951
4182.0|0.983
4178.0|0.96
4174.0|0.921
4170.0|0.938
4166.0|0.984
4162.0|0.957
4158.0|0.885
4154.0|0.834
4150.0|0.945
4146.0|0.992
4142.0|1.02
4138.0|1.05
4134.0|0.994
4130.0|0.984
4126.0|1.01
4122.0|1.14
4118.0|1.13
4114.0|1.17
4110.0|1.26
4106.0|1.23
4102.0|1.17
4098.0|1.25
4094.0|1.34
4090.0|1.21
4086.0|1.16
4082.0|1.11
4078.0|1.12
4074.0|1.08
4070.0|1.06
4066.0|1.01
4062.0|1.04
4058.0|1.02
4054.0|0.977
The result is -2.2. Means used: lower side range 1.15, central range 1.09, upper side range 0.932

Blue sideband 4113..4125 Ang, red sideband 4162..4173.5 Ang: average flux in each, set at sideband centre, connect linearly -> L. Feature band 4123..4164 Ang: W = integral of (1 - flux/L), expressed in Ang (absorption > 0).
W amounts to 2.9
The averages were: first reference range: 1.13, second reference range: 0.955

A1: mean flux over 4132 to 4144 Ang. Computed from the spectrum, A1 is 1.02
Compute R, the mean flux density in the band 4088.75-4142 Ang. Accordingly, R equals 1.14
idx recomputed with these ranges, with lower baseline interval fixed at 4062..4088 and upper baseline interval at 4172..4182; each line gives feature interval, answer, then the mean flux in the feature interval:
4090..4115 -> -4.5 Ang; 1.24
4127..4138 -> 0.1 Ang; 1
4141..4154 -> 0.4 Ang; 0.96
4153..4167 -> 0.8 Ang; 0.916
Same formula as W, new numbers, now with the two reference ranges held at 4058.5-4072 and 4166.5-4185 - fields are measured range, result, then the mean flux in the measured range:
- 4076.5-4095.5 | -3.1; 1.19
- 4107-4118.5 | -2.3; 1.2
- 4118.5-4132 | -0.9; 1.05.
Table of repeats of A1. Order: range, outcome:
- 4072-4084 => 1.1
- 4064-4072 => 1.04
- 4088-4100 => 1.27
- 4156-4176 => 0.937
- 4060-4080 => 1.06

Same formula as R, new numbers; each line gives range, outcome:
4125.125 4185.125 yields 0.963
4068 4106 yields 1.17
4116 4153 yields 1.02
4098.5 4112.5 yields 1.22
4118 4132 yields 1.06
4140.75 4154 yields 0.961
